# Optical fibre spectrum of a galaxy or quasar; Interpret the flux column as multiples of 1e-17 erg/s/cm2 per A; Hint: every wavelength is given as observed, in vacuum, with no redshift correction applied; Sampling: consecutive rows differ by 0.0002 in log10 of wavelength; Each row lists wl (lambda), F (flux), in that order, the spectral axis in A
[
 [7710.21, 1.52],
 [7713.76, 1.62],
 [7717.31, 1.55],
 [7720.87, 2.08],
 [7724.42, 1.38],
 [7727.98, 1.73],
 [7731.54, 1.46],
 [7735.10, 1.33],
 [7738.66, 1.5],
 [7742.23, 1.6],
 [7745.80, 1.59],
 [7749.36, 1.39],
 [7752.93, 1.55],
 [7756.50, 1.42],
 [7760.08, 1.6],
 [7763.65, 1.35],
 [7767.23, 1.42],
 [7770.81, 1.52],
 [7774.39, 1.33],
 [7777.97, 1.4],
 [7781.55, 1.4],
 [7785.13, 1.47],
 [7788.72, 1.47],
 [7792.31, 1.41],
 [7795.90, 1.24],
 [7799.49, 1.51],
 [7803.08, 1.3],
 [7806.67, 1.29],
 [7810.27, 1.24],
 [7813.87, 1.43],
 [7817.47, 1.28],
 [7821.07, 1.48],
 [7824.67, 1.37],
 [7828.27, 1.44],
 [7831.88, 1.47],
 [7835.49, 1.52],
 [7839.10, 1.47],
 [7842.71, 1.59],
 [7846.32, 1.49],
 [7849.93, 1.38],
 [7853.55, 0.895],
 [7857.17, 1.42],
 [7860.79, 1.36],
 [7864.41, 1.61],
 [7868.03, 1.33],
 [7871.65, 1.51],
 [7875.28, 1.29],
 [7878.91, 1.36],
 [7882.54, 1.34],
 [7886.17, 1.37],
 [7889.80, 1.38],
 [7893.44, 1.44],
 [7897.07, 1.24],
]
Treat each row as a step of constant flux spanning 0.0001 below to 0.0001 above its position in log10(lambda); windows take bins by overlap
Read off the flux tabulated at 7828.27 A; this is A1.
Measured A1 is 1.44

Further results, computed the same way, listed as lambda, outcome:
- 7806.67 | 1.29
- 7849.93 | 1.38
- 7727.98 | 1.73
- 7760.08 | 1.6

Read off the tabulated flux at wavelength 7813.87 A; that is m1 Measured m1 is 1.43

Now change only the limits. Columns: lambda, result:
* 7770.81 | 1.52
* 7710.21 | 1.52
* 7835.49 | 1.52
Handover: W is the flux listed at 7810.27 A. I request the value 1.24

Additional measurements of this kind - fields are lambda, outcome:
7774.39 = 1.33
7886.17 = 1.37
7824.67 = 1.37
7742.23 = 1.6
